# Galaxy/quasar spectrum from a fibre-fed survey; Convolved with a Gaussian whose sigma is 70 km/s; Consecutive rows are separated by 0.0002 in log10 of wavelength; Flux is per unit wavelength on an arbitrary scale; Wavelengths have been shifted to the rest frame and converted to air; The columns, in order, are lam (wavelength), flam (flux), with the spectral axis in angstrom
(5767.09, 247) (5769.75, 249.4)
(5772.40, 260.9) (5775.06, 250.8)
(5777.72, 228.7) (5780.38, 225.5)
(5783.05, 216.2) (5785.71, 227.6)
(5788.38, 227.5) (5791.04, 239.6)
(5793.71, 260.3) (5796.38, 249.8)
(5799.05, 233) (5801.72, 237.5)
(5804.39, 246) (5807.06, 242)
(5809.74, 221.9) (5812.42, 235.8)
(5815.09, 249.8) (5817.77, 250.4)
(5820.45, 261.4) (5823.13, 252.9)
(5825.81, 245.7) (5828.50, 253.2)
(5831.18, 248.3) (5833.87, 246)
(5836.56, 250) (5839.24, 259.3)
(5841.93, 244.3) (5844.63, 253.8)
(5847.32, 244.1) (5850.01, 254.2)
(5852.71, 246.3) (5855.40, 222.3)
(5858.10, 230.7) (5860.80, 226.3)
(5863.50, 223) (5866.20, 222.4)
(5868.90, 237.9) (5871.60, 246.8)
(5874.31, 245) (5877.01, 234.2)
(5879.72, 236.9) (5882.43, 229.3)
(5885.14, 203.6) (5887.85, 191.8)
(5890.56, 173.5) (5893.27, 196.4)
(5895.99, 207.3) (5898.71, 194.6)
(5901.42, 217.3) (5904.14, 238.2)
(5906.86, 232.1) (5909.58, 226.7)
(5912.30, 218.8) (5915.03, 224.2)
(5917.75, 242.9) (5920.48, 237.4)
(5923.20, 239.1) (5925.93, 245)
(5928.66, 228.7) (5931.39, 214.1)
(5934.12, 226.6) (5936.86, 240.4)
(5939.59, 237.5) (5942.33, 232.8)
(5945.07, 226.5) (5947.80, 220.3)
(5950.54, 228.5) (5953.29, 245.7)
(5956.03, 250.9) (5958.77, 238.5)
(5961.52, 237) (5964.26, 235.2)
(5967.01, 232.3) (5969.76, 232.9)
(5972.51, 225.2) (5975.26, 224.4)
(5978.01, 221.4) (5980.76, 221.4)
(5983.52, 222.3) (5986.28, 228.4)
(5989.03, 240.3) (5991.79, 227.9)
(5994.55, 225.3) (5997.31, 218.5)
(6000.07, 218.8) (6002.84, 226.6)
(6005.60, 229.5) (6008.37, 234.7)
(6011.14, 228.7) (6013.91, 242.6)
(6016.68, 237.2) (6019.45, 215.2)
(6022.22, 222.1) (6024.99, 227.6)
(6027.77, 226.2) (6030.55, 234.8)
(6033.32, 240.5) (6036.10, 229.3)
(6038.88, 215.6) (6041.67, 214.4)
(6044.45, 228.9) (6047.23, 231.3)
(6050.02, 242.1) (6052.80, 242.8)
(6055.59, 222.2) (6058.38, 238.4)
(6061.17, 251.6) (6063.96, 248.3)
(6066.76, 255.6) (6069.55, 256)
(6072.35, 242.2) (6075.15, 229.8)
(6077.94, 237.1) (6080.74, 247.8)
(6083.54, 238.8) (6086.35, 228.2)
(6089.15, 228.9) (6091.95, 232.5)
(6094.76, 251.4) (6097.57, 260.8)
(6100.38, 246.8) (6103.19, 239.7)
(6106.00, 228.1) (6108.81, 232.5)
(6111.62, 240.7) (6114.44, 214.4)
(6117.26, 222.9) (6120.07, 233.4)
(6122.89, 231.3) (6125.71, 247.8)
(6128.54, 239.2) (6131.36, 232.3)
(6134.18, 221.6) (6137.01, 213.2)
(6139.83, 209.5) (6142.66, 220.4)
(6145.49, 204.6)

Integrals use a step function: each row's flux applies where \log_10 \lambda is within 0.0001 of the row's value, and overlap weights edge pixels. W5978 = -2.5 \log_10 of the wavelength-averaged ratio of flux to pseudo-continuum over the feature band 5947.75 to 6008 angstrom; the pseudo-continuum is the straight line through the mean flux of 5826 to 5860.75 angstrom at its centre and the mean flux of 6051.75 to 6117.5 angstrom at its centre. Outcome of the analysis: 0.06 mag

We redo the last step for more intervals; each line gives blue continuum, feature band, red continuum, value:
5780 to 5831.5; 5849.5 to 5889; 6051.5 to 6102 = 0.05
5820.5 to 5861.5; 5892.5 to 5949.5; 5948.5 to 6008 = 0.05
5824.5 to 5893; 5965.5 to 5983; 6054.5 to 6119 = 0.05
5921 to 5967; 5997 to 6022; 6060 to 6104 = 0.05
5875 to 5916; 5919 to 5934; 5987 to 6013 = -0.06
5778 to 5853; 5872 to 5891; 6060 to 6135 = 0.11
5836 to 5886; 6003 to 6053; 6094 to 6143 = 0.02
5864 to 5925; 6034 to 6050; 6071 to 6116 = 0.04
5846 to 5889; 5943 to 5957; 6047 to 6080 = 0.01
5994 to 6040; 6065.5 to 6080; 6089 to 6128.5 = -0.05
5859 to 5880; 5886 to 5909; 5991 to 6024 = 0.13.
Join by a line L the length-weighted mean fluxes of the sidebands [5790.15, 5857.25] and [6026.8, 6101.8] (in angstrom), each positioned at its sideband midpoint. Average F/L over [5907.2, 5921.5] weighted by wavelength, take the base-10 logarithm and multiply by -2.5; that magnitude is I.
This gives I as 0.06 mag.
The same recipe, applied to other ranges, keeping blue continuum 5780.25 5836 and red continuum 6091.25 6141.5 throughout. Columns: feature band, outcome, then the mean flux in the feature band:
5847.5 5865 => 0.03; 234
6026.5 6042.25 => 0.04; 227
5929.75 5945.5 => 0.04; 230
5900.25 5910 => 0.05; 229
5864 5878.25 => 0.02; 237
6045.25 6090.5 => -0.02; 240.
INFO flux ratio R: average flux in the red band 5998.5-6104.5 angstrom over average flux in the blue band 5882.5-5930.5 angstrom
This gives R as 1.07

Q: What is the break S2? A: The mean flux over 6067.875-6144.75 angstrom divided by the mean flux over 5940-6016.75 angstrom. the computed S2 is 1.02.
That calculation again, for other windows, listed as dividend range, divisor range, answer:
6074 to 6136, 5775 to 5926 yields 1.01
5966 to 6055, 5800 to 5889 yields 0.95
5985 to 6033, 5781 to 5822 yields 0.95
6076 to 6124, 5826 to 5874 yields 0.98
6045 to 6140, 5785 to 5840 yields 0.97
